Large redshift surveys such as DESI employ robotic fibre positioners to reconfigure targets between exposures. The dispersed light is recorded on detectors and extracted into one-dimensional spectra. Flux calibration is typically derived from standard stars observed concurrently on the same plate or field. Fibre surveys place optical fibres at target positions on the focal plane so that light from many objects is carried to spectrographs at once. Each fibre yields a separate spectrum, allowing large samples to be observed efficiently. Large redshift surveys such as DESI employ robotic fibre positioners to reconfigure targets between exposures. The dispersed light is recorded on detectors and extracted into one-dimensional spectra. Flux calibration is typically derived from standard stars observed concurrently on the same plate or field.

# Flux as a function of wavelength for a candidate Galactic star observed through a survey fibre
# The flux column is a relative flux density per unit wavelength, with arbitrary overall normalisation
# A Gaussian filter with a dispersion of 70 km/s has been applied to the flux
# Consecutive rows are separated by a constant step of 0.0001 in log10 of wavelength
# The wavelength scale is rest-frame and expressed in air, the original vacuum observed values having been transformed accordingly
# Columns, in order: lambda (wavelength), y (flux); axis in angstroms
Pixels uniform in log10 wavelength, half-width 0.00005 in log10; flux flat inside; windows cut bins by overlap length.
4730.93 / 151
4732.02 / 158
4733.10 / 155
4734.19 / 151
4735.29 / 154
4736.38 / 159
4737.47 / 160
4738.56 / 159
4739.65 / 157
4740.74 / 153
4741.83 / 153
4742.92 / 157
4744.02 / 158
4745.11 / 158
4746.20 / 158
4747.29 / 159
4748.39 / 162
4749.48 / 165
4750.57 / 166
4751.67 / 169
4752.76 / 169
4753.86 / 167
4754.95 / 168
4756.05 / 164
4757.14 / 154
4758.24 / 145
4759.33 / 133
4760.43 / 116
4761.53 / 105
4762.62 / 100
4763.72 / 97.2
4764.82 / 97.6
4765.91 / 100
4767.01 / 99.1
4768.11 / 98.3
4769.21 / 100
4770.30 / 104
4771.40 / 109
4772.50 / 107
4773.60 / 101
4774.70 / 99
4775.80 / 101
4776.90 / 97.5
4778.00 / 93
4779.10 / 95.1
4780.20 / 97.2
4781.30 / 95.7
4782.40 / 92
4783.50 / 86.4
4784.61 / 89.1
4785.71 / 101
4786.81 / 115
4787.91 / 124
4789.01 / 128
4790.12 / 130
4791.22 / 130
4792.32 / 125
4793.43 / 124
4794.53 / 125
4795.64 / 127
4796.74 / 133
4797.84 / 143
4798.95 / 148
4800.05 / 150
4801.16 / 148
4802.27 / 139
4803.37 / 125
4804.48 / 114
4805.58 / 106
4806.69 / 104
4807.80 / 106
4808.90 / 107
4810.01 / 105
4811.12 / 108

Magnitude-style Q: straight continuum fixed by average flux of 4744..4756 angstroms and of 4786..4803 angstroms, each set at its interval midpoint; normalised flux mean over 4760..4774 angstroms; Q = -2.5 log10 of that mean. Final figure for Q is 0.42 mag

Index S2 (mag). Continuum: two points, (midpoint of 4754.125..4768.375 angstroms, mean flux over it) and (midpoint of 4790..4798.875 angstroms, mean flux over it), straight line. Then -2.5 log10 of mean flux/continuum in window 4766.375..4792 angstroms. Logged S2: 0.22 mag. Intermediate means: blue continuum 123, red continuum 131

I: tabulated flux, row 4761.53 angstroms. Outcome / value 105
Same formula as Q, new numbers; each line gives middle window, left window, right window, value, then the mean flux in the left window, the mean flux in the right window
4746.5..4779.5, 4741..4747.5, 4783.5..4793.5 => 0.13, 157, 116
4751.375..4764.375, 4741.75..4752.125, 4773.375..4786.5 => 0.00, 161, 95.9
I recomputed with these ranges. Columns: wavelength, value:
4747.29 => 159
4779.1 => 95.1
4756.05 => 164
